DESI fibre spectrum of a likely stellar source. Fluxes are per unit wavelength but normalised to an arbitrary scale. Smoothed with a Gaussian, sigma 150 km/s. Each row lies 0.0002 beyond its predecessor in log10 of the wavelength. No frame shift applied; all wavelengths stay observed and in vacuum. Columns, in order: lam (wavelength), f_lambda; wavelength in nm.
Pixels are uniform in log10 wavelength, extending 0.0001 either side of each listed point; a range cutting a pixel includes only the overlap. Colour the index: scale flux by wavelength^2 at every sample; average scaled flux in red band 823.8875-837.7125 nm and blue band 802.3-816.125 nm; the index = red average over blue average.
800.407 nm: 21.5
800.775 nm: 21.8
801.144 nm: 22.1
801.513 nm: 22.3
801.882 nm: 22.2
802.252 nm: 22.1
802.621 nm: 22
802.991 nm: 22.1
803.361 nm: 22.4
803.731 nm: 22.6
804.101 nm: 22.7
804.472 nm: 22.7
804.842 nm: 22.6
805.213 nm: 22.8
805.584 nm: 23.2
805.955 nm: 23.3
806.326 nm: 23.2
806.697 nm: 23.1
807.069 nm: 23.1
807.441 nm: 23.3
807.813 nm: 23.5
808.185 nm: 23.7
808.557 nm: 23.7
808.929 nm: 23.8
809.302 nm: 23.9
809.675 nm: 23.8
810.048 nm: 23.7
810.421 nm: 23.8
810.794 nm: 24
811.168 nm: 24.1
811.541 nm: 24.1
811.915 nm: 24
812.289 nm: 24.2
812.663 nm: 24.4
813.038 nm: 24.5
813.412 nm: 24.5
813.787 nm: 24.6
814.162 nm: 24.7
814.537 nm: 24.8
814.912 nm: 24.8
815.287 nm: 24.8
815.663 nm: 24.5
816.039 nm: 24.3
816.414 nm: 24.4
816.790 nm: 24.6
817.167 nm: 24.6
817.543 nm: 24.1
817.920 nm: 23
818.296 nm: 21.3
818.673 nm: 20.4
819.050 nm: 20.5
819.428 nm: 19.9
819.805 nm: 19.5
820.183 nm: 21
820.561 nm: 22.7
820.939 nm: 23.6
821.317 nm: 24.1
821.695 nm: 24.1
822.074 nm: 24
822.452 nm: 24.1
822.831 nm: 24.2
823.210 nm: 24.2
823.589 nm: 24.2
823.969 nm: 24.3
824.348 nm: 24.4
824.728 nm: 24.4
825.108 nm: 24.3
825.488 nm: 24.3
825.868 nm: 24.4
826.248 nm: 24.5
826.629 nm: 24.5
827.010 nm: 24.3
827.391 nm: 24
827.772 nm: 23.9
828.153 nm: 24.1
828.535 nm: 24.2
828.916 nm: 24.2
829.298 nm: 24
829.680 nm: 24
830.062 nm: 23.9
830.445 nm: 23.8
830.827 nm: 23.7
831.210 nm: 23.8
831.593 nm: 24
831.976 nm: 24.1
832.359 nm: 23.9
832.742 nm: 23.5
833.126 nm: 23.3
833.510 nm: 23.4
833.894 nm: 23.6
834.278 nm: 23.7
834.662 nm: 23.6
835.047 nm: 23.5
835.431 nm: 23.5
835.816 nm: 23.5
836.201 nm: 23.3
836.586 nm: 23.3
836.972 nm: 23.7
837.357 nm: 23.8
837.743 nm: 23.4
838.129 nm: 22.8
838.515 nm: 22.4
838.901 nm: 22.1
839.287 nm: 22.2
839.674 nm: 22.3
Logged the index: 1.07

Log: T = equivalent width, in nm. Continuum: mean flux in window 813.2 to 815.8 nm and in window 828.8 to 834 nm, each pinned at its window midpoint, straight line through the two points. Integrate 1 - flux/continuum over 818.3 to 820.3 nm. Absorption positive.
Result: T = 0.34 nm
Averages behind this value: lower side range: 24.7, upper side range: 23.8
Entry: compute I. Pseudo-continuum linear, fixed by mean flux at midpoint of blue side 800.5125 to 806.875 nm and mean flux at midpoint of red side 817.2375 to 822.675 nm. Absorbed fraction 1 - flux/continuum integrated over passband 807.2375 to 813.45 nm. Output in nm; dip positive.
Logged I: -0.40 nm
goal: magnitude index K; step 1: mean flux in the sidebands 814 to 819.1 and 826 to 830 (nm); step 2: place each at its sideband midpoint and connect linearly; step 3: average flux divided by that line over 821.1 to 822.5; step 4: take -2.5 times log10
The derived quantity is -0.01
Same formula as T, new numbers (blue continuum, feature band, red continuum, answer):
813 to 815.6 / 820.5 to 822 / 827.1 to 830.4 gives 0.04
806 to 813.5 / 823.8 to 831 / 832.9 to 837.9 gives -0.17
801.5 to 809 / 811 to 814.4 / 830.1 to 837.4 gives -0.19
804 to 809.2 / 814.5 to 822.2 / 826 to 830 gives 0.22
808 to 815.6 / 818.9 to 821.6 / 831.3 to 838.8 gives 0.25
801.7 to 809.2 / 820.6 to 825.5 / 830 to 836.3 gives -0.15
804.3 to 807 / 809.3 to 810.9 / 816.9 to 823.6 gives -0.06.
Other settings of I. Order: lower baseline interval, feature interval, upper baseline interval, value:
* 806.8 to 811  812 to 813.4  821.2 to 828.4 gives -0.03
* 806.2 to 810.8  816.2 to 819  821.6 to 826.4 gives 0.11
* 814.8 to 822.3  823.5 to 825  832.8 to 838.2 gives -0.08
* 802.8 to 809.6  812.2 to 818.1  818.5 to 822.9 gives -0.48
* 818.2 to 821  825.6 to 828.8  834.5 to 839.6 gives -0.34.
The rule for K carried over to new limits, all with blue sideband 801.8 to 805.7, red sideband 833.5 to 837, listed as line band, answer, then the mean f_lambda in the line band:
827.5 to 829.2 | -0.04 mag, 24.1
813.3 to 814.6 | -0.08 mag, 24.6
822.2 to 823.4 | -0.05 mag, 24.2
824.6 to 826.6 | -0.05 mag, 24.4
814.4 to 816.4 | -0.08 mag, 24.6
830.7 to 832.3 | -0.02 mag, 23.9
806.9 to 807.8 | -0.03 mag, 23.3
